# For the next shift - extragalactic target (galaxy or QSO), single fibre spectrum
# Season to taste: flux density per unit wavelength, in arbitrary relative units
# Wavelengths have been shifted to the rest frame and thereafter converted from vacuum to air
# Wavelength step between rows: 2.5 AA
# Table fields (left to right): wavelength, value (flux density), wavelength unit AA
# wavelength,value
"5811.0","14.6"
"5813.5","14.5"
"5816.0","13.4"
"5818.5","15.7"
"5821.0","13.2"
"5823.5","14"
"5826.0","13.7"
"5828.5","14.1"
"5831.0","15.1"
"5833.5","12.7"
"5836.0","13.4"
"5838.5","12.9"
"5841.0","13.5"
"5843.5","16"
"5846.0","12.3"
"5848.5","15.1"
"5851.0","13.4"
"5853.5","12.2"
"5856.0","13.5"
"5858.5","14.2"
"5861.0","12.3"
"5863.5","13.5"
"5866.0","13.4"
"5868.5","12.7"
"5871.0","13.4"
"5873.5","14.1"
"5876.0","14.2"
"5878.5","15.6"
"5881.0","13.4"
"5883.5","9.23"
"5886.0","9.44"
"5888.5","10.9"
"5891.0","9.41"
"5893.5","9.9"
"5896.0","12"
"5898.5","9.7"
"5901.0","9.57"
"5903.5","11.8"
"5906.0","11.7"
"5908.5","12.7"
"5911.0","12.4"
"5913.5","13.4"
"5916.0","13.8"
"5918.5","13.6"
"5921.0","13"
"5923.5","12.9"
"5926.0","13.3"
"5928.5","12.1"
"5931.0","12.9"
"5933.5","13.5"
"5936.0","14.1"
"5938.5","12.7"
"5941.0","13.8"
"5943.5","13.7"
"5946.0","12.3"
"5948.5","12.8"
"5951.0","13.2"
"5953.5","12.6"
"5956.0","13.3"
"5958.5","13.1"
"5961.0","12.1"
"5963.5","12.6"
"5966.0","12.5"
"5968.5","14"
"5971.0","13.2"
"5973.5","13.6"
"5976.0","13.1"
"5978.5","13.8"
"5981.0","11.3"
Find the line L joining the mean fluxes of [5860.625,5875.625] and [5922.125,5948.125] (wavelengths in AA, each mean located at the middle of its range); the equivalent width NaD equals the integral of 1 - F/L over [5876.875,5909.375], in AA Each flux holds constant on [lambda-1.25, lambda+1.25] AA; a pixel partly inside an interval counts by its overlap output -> 5.1 AA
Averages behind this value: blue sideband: 13.3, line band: 11.2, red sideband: 13.1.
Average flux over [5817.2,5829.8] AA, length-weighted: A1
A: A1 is 14.1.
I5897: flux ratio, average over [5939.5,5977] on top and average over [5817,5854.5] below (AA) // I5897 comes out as 0.9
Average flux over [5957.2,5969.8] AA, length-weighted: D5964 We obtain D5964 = 12.9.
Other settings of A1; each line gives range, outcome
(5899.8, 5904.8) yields 10.7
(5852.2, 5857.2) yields 12.8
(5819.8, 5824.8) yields 13.6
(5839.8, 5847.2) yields 13.9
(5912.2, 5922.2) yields 13.4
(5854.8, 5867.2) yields 13.4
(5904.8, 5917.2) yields 12.8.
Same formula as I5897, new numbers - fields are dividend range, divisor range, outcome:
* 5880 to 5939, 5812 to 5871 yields 0.87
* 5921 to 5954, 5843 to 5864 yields 0.97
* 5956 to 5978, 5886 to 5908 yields 1.23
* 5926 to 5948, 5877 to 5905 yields 1.19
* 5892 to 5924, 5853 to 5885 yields 0.91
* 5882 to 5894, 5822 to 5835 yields 0.71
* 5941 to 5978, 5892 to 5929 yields 1.08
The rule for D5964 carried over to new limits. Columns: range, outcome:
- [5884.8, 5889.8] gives 10.2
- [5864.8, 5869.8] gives 13.1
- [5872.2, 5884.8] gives 13.3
